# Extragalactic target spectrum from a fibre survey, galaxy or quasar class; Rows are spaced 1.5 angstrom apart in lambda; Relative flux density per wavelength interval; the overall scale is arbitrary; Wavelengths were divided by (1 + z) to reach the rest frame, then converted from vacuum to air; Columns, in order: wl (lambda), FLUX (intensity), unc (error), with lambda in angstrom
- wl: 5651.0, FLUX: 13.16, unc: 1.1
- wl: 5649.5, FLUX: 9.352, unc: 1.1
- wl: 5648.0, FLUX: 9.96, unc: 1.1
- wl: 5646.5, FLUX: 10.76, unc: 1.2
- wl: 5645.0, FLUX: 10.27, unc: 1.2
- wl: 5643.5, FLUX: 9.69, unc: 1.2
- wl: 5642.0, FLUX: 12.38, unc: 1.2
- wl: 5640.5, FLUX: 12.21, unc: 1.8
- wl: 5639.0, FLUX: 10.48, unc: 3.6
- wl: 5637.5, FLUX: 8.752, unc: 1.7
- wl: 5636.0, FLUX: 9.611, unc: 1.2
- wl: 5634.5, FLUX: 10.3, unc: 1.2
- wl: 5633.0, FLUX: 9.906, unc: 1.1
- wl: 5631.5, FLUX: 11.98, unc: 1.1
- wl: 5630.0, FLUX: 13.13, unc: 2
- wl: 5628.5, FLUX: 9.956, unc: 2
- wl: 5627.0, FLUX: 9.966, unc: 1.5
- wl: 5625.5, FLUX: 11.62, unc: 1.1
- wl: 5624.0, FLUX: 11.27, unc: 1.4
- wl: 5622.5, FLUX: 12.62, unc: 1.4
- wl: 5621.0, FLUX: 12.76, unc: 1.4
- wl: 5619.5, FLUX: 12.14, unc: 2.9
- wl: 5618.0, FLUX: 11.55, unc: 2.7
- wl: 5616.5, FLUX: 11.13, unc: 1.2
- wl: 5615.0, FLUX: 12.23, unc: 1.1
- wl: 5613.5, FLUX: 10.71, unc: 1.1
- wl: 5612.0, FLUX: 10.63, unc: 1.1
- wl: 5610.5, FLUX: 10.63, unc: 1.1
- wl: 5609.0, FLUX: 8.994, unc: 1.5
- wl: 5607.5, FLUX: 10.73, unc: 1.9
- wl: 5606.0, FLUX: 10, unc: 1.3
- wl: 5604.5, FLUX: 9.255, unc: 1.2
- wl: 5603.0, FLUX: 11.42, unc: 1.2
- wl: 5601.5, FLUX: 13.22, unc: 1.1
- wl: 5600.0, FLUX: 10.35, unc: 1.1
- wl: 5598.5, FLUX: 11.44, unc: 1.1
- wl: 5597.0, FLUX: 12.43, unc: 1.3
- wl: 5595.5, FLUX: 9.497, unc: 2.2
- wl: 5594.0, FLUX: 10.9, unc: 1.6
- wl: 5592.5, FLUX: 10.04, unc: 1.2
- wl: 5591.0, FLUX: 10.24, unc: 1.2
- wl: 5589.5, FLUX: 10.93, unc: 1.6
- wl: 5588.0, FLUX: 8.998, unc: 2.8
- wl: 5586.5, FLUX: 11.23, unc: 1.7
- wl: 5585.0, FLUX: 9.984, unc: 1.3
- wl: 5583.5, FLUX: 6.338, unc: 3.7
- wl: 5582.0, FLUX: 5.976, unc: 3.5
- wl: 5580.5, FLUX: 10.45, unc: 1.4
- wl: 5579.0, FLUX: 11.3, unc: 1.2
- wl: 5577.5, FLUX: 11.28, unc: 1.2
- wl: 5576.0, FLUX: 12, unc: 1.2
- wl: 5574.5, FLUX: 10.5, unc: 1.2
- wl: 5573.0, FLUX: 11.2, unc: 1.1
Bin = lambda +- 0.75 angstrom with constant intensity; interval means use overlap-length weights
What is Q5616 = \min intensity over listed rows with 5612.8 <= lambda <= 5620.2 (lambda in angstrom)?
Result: 10.71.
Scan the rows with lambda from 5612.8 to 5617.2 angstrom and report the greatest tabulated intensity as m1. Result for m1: 12.23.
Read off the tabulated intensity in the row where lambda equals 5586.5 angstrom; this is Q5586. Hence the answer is 11.23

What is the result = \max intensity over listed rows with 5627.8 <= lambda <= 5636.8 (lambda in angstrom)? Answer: 13.13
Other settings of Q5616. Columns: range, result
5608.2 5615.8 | 8.994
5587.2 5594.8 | 8.998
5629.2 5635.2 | 9.906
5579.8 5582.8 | 5.976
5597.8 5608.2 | 9.255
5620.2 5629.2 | 9.956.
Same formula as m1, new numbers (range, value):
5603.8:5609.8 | 10.73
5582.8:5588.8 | 11.23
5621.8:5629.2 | 12.62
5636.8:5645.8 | 12.38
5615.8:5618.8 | 11.55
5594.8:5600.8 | 12.43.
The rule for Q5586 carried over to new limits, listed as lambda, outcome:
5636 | 9.611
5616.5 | 11.13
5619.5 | 12.14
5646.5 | 10.76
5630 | 13.13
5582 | 5.976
